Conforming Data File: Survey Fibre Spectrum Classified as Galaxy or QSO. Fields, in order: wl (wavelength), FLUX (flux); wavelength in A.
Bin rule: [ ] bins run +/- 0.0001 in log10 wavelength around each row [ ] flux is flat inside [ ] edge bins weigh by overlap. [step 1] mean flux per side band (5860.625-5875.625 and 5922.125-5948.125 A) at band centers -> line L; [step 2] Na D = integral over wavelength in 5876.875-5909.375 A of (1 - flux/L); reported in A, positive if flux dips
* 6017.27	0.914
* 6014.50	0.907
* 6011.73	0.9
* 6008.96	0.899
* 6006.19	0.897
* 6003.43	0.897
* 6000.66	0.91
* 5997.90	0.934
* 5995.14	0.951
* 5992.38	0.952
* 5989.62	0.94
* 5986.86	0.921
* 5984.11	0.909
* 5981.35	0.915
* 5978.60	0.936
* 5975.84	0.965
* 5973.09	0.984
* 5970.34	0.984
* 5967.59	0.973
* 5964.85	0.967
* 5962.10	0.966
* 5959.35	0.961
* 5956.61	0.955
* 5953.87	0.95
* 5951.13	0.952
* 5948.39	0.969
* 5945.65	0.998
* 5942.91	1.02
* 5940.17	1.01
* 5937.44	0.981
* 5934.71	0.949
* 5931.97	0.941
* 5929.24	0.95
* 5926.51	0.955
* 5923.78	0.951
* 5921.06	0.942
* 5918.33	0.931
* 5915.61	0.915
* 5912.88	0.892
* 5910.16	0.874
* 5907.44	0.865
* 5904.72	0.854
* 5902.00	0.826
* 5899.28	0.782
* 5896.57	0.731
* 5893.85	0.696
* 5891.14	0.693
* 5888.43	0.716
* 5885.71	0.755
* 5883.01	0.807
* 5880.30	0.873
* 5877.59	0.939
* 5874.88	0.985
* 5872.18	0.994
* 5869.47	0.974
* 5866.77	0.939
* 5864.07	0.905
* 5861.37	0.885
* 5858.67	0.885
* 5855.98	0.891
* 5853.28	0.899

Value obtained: 5.56 A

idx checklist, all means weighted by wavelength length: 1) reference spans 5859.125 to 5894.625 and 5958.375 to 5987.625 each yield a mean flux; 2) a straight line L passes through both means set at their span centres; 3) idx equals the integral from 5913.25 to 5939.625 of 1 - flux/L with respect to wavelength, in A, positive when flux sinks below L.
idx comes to -1.1 A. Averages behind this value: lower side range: 0.862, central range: 0.946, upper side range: 0.953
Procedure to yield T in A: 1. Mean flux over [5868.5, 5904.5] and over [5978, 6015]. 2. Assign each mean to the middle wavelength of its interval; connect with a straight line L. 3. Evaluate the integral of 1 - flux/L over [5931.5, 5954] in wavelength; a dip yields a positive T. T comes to -2.6 A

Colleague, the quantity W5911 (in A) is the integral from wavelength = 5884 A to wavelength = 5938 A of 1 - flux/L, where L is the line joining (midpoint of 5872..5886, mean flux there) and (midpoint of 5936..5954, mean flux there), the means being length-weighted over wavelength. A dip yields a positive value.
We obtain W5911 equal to 4.7 A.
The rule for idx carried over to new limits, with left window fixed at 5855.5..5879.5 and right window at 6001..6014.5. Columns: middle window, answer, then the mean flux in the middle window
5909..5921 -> 0.2 A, 0.908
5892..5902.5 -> 2.0 A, 0.75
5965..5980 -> -1.0 A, 0.968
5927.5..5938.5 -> -0.4 A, 0.954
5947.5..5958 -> -0.5 A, 0.957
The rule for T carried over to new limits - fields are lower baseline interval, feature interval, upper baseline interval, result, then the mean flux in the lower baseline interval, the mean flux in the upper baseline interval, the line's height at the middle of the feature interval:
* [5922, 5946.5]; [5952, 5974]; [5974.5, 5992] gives -0.4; 0.972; 0.932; 0.948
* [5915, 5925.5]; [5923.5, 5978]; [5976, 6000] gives -1.9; 0.937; 0.933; 0.936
